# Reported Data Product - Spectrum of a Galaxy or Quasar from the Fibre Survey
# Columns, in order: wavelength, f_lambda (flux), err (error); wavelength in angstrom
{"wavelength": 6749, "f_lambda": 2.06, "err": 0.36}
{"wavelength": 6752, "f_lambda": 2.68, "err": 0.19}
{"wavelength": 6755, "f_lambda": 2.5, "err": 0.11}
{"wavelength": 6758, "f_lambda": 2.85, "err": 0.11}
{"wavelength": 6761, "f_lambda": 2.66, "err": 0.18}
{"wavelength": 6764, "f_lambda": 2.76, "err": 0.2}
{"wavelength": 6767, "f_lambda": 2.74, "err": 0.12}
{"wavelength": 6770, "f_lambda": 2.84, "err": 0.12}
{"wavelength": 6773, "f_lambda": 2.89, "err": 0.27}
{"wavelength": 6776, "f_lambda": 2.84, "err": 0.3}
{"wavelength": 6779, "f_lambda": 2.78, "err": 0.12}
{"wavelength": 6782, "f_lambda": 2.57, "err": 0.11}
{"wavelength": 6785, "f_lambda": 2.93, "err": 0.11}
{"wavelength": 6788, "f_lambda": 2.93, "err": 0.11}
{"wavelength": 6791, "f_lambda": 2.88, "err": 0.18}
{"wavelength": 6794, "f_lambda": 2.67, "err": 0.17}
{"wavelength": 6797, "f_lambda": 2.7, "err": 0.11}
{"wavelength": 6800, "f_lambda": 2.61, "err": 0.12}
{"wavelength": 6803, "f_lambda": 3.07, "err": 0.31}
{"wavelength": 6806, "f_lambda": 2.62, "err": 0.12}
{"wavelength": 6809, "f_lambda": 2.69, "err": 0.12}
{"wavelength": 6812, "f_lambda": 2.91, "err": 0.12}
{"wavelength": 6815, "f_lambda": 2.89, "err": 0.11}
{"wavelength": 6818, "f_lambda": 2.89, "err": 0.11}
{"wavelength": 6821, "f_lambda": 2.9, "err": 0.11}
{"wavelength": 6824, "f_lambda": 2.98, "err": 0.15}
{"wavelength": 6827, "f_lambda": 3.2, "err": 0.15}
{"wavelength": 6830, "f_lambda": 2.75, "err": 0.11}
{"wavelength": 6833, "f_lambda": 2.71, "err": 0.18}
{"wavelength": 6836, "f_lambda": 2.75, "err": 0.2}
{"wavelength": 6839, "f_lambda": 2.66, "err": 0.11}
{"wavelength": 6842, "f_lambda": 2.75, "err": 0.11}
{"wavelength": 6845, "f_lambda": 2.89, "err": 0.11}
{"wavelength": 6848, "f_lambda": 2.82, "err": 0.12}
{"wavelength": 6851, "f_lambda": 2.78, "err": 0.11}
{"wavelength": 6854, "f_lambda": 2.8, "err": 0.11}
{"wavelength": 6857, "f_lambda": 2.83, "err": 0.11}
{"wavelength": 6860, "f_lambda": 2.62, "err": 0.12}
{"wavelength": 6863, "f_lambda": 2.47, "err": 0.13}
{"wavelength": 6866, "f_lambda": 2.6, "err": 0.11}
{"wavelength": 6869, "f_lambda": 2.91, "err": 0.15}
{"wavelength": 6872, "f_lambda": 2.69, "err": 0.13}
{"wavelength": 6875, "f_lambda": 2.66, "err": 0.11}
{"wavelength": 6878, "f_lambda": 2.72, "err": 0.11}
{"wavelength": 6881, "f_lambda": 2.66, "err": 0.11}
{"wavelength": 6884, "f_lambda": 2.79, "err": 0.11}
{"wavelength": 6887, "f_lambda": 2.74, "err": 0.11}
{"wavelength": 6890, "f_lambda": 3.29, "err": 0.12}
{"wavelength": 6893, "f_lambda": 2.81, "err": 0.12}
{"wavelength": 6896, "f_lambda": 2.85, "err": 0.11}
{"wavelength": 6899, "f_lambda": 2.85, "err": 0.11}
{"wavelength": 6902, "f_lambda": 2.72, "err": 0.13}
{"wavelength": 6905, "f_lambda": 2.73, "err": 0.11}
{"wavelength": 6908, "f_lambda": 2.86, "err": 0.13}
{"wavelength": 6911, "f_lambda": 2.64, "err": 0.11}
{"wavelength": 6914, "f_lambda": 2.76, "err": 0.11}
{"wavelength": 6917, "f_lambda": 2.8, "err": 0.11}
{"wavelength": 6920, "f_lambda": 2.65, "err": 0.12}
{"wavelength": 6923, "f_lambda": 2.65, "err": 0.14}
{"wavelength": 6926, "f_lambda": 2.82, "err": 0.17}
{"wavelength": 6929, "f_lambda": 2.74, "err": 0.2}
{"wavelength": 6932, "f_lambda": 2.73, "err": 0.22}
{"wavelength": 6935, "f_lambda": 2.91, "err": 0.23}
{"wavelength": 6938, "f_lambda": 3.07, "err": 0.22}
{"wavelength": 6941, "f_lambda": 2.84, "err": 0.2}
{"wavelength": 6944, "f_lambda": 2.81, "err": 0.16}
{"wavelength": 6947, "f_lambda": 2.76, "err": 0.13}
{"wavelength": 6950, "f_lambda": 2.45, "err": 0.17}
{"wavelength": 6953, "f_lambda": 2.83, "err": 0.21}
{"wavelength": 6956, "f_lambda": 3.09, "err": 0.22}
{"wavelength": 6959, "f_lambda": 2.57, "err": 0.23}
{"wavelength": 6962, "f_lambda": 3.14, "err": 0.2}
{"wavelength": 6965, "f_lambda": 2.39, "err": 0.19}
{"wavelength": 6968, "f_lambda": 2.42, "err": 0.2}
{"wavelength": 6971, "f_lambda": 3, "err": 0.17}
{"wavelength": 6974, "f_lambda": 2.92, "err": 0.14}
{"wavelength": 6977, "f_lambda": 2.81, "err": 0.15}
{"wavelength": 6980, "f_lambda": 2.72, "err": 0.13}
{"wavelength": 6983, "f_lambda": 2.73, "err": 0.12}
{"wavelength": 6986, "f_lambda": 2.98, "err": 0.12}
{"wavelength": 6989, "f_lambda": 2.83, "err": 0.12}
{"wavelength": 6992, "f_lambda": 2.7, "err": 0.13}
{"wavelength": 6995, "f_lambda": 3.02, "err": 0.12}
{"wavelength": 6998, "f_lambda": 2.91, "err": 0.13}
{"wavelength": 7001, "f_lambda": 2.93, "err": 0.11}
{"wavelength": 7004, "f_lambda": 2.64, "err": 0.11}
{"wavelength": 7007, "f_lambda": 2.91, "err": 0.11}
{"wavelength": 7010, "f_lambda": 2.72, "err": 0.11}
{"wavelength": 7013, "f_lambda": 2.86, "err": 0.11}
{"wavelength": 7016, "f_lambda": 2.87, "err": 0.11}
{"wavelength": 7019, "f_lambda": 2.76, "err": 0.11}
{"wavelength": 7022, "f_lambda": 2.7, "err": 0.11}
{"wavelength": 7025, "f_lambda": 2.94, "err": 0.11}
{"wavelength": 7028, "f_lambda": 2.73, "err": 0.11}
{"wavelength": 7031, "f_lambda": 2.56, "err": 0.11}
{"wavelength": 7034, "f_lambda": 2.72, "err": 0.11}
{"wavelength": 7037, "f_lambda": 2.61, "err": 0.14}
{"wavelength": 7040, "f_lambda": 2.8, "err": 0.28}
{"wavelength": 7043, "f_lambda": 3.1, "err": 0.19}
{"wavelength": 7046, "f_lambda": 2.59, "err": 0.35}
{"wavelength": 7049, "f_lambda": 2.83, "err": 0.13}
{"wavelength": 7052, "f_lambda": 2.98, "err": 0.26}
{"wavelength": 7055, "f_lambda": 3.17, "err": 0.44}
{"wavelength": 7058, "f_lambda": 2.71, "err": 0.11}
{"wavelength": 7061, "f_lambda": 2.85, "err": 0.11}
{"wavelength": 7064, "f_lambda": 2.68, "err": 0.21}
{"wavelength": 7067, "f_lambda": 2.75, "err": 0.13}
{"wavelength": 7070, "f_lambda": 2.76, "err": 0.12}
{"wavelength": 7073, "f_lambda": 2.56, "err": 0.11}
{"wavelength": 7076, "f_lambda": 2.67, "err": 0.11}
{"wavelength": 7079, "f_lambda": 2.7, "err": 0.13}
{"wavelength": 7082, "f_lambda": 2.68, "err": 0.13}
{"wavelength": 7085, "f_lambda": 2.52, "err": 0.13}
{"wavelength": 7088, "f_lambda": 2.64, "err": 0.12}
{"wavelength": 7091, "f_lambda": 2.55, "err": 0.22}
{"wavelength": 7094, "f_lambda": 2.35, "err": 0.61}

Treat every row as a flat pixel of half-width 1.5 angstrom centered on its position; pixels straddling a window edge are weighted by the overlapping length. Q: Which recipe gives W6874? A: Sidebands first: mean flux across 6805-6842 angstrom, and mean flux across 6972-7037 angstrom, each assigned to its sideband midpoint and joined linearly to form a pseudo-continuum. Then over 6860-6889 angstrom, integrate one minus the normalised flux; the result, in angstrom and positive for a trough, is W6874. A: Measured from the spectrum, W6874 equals 1.3 angstrom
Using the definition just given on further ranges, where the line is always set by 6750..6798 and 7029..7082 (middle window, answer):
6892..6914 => -0.14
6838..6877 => 0.41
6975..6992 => -0.27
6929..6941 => -0.49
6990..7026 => -0.85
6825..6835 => -0.46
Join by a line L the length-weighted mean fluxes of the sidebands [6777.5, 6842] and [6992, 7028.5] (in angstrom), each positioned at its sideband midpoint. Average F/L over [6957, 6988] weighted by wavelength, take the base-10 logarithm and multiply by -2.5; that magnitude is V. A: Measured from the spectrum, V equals 0.02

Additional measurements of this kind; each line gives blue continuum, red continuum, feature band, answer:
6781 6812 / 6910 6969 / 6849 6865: 0.03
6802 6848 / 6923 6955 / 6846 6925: 0.02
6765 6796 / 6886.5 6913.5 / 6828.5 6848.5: 0.02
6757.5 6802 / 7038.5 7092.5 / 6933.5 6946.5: -0.05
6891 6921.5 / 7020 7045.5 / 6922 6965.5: -0.01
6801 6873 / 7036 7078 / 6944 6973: 0.02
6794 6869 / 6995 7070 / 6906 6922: 0.02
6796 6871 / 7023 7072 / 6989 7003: -0.03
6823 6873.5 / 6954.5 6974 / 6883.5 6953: -0.01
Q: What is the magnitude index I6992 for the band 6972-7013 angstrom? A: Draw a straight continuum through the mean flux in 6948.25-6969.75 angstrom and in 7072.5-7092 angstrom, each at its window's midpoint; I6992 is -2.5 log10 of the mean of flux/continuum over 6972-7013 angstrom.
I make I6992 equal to -0.06 mag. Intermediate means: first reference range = 2.7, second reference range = 2.62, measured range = 2.84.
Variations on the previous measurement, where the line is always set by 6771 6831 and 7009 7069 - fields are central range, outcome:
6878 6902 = -0.01 mag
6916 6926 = 0.04 mag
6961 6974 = 0.03 mag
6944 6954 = 0.05 mag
